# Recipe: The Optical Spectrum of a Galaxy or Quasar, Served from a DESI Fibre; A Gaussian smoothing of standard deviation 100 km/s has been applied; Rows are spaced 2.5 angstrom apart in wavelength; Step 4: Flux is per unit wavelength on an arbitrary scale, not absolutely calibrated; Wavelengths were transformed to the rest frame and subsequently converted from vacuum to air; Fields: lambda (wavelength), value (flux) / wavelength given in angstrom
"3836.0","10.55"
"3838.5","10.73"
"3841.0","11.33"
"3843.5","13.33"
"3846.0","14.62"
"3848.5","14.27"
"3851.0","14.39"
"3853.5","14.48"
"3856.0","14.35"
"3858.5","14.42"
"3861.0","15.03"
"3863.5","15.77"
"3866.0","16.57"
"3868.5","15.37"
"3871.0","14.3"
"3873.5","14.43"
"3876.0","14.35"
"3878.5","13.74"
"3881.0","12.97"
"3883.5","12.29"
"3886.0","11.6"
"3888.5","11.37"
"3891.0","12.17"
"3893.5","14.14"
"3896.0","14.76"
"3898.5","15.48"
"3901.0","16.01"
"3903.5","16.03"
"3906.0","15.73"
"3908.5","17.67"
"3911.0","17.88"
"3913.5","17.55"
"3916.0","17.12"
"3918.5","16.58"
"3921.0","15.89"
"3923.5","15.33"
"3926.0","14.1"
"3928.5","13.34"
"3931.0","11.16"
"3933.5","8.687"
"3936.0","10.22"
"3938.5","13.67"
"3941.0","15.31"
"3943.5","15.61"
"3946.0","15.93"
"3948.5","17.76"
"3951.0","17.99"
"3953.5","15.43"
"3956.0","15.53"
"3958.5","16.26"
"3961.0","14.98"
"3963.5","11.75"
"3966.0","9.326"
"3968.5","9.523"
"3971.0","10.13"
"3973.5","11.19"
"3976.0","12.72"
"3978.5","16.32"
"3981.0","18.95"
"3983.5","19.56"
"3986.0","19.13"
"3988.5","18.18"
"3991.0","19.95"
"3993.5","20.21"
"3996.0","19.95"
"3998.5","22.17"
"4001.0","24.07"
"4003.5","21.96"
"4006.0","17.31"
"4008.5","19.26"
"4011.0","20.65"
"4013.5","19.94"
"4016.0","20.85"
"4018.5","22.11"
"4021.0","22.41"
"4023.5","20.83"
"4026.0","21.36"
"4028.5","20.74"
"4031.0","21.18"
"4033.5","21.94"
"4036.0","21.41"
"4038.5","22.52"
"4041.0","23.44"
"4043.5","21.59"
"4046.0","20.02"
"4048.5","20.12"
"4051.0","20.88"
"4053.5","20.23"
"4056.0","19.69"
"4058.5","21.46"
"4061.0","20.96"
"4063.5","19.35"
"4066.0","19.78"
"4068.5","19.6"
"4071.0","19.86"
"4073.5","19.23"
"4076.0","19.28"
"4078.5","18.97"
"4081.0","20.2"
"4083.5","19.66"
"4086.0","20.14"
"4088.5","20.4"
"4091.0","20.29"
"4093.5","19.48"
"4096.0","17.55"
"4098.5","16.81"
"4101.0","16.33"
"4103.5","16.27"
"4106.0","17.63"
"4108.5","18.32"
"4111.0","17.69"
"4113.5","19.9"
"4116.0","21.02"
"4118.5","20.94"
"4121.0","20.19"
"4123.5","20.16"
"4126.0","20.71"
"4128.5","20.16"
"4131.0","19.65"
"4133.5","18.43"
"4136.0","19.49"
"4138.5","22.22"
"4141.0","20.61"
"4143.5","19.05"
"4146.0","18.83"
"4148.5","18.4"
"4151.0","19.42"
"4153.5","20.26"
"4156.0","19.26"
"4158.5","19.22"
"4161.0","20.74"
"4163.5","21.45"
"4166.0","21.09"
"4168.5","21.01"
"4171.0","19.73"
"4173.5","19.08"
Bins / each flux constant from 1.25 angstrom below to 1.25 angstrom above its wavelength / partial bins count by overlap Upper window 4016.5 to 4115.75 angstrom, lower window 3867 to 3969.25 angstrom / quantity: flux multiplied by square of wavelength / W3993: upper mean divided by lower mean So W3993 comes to 1.49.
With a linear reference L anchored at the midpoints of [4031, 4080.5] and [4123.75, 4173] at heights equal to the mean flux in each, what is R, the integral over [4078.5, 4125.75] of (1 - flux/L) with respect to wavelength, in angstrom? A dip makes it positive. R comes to 2.7 angstrom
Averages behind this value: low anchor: 20.6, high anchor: 20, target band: 19.1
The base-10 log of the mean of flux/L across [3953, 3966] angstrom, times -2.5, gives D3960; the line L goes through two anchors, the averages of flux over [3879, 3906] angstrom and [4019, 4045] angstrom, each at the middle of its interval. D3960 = 0.23 mag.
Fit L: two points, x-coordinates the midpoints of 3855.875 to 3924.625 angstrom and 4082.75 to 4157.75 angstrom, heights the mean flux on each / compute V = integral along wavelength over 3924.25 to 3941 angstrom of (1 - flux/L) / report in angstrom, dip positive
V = 3.76 angstrom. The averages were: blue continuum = 15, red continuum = 19.3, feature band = 12.2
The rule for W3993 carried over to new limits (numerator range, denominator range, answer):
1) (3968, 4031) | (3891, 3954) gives 1.30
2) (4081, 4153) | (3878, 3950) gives 1.47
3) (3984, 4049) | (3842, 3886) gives 1.58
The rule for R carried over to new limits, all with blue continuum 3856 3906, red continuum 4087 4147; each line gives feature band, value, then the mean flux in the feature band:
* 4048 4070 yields -2.7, 20.2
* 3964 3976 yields 4.3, 10.4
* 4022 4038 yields -3.6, 21.3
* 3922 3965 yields 3.7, 14.3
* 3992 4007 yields -3.8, 21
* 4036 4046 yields -2.5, 22.1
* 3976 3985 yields -0.6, 17.5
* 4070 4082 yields -0.7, 19.5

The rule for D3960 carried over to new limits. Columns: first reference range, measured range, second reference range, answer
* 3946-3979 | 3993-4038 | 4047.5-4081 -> -0.23 mag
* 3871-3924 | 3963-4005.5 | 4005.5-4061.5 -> 0.12 mag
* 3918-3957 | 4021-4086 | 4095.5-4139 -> -0.18 mag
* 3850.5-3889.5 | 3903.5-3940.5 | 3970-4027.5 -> 0.10 mag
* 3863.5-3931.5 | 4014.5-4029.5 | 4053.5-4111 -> -0.20 mag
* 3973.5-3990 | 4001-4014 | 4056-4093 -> -0.14 mag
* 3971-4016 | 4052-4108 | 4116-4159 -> 0.01 mag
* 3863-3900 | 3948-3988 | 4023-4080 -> 0.17 mag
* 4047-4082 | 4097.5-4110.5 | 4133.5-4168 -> 0.17 mag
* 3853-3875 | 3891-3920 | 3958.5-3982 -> -0.14 mag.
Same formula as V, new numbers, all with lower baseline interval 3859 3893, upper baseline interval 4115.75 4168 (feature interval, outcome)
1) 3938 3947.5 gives 0.1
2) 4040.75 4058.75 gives -2.9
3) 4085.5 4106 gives 0.7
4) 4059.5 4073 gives -1.2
